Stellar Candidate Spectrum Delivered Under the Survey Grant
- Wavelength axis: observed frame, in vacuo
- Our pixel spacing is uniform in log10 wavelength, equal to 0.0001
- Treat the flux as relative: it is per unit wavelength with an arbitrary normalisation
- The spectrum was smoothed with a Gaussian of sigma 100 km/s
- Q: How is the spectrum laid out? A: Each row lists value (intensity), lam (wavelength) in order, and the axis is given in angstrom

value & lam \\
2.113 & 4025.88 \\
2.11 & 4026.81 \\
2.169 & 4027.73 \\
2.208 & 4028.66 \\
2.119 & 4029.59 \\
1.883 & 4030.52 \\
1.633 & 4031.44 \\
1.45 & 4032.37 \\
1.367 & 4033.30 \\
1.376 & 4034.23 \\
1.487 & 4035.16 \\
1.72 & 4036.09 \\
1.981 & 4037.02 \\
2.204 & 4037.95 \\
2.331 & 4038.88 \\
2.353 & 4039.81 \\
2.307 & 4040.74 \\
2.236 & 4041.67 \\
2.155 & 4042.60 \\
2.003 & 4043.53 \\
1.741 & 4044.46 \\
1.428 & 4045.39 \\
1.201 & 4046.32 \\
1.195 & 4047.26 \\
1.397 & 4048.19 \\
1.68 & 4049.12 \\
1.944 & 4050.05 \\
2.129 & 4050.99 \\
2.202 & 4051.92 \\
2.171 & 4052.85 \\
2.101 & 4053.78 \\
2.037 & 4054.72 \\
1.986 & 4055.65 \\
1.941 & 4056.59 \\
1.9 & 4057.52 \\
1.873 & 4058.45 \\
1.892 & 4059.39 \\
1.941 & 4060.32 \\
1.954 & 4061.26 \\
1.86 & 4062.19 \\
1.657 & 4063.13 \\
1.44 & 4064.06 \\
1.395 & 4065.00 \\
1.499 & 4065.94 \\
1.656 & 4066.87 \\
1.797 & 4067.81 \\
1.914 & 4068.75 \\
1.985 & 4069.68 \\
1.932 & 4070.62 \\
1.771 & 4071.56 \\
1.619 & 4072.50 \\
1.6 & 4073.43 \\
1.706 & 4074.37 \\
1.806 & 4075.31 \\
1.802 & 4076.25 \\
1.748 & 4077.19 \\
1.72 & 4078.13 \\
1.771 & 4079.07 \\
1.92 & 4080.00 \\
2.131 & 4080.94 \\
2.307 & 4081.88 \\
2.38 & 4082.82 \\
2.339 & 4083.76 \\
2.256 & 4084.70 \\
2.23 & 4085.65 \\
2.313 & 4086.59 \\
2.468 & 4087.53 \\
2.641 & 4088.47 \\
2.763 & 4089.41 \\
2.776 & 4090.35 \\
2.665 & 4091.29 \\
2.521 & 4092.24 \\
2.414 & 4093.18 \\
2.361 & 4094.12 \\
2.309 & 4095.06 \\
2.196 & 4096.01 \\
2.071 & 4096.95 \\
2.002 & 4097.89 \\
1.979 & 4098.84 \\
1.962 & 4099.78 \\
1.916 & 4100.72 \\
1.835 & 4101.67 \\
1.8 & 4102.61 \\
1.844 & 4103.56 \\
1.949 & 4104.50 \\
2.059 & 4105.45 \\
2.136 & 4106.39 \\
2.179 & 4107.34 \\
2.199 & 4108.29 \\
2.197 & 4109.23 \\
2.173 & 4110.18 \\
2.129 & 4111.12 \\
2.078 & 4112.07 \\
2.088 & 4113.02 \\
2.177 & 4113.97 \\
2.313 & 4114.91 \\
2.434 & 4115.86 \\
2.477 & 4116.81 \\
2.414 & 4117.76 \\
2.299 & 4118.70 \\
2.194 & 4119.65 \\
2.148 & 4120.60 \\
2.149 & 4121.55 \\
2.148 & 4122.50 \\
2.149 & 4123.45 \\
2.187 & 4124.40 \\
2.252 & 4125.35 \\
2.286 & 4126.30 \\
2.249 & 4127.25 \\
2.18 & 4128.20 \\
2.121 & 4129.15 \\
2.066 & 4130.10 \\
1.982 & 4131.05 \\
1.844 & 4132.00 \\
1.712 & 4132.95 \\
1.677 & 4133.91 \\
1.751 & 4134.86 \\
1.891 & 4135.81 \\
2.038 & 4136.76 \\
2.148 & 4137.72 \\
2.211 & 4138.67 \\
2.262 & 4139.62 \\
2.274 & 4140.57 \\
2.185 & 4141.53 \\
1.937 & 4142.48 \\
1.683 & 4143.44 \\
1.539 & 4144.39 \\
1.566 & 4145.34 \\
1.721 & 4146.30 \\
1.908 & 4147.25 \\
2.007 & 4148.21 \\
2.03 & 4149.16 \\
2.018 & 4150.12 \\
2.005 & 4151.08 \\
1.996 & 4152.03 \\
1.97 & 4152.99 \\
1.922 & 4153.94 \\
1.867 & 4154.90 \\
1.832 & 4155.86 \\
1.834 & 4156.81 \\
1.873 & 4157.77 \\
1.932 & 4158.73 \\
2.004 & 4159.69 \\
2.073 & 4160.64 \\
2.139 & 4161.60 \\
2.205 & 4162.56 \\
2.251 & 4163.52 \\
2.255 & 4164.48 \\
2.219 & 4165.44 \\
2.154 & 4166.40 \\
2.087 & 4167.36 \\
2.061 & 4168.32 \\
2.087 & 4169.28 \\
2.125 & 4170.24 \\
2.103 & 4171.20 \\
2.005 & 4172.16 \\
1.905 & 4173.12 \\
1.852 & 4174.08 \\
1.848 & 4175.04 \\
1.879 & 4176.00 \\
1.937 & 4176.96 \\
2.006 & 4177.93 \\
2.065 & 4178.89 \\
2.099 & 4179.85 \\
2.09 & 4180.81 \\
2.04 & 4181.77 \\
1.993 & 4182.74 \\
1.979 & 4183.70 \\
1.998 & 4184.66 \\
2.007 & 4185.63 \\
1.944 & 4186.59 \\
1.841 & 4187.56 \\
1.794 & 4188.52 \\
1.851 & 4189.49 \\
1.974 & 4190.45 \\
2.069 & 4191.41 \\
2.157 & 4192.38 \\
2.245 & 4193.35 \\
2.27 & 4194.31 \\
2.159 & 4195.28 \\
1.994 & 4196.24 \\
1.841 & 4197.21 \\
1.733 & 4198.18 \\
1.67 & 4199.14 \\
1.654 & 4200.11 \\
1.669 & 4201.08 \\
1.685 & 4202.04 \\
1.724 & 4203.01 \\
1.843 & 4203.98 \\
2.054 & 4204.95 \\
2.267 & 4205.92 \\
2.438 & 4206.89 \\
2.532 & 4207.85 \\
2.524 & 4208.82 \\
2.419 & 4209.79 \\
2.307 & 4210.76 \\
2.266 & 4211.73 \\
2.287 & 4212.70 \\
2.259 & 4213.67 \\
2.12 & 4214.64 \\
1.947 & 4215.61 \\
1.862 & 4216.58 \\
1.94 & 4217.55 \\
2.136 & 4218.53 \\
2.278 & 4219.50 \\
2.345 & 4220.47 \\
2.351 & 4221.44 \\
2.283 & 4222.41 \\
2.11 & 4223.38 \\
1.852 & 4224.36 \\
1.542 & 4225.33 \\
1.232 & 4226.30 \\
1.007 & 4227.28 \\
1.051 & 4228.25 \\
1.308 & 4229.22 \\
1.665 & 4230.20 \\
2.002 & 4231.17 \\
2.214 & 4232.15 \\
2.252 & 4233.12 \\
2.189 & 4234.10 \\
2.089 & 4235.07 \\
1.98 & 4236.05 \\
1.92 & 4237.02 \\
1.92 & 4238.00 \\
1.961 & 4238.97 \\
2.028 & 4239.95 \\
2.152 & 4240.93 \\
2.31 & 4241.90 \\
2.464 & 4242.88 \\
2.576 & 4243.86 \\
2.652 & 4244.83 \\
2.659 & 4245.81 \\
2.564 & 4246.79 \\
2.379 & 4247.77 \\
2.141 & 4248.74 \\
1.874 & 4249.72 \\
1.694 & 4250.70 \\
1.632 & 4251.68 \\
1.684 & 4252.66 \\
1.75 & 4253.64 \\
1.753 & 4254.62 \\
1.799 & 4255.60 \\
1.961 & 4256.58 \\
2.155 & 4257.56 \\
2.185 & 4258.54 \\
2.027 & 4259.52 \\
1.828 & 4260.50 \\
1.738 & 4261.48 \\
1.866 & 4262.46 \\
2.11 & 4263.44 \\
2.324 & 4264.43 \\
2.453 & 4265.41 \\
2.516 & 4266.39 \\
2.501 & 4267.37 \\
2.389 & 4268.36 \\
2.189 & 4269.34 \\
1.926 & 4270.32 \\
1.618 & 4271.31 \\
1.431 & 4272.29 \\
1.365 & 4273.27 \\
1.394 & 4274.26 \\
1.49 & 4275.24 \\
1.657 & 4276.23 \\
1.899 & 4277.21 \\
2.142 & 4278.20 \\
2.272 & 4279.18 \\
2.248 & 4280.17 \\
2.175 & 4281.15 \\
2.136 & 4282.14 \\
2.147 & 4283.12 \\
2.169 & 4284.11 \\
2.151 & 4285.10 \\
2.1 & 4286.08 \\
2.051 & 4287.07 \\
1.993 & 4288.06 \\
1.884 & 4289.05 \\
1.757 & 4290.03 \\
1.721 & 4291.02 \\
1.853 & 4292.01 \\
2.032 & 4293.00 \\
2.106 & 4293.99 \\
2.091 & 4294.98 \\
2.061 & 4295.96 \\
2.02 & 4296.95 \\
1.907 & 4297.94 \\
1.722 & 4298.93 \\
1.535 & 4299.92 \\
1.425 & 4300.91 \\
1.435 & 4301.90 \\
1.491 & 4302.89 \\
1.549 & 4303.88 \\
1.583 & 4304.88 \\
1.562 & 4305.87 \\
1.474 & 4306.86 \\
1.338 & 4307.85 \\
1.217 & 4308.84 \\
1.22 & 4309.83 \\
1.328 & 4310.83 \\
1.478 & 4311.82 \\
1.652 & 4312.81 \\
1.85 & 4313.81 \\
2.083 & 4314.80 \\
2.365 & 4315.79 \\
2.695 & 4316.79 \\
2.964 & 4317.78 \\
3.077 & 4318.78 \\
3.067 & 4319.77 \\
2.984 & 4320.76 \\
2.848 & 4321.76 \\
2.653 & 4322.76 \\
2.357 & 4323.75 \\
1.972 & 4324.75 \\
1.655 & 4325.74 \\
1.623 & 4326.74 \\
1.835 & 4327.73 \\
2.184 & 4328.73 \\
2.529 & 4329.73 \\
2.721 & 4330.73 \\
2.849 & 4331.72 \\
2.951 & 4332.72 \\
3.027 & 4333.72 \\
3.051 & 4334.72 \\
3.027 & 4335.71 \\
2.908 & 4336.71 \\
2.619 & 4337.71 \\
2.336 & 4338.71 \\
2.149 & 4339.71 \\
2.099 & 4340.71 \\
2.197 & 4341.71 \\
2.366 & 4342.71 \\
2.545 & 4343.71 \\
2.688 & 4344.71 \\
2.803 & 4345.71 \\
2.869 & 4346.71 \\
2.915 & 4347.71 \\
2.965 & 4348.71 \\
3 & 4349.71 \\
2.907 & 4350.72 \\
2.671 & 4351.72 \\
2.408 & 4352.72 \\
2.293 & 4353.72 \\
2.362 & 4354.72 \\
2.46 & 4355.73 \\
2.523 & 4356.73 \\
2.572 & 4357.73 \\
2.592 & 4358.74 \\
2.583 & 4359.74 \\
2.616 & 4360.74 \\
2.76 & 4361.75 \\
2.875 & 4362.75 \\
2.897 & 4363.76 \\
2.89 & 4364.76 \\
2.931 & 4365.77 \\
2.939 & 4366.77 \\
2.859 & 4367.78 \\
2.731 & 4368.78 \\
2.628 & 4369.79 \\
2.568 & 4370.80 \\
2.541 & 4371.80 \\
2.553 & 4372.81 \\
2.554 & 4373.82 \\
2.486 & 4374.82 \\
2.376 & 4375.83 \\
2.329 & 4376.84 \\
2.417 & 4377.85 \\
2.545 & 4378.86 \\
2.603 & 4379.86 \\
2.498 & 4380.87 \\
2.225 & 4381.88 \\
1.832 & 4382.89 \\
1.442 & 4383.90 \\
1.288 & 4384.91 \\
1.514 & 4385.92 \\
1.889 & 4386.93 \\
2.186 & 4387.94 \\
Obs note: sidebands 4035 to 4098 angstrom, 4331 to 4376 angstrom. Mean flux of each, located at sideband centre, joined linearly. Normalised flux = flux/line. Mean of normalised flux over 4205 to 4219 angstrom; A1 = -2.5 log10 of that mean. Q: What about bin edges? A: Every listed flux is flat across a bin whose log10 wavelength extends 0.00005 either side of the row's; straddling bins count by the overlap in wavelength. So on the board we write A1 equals 0.050 mag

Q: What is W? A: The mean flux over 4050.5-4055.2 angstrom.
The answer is 2.13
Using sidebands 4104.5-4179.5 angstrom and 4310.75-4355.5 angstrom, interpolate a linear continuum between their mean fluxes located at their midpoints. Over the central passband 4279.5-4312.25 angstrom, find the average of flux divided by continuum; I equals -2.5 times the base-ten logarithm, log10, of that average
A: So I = 0.32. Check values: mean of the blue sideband 2.05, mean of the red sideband 2.5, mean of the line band 1.79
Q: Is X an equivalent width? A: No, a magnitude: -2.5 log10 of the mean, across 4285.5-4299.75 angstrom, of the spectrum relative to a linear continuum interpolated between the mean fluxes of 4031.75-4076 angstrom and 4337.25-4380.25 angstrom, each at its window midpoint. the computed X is 0.245 mag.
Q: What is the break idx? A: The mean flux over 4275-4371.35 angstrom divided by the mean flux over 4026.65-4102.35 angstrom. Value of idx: 1.16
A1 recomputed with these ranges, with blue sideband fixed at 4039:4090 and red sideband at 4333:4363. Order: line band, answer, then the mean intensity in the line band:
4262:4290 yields 0.216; 2.02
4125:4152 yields 0.072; 1.98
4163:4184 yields 0.080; 2.05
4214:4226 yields 0.133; 2.05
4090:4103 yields -0.095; 2.2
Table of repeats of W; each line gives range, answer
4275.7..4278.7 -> 1.9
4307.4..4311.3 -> 1.27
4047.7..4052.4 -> 1.87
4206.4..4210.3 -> 2.48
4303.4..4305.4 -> 1.56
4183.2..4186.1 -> 1.99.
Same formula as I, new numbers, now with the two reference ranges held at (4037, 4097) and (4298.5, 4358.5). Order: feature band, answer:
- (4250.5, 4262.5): 0.19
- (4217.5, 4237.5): 0.15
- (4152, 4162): 0.08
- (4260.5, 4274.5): 0.12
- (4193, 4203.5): 0.15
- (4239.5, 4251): -0.05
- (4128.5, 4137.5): 0.09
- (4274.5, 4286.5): 0.10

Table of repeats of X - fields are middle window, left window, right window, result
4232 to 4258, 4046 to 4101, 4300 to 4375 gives 0.075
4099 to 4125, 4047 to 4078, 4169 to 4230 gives -0.143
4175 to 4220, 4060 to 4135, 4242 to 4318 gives -0.021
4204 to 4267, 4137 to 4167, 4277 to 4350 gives 0.017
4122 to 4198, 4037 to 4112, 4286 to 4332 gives -0.004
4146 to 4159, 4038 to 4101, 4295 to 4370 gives 0.099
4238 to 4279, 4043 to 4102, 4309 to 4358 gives 0.142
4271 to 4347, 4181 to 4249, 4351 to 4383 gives 0.136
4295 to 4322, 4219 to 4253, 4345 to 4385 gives 0.212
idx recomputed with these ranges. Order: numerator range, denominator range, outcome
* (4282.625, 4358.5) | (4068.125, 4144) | 1.06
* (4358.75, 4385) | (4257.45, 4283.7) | 1.26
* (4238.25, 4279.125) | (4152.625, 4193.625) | 1.01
